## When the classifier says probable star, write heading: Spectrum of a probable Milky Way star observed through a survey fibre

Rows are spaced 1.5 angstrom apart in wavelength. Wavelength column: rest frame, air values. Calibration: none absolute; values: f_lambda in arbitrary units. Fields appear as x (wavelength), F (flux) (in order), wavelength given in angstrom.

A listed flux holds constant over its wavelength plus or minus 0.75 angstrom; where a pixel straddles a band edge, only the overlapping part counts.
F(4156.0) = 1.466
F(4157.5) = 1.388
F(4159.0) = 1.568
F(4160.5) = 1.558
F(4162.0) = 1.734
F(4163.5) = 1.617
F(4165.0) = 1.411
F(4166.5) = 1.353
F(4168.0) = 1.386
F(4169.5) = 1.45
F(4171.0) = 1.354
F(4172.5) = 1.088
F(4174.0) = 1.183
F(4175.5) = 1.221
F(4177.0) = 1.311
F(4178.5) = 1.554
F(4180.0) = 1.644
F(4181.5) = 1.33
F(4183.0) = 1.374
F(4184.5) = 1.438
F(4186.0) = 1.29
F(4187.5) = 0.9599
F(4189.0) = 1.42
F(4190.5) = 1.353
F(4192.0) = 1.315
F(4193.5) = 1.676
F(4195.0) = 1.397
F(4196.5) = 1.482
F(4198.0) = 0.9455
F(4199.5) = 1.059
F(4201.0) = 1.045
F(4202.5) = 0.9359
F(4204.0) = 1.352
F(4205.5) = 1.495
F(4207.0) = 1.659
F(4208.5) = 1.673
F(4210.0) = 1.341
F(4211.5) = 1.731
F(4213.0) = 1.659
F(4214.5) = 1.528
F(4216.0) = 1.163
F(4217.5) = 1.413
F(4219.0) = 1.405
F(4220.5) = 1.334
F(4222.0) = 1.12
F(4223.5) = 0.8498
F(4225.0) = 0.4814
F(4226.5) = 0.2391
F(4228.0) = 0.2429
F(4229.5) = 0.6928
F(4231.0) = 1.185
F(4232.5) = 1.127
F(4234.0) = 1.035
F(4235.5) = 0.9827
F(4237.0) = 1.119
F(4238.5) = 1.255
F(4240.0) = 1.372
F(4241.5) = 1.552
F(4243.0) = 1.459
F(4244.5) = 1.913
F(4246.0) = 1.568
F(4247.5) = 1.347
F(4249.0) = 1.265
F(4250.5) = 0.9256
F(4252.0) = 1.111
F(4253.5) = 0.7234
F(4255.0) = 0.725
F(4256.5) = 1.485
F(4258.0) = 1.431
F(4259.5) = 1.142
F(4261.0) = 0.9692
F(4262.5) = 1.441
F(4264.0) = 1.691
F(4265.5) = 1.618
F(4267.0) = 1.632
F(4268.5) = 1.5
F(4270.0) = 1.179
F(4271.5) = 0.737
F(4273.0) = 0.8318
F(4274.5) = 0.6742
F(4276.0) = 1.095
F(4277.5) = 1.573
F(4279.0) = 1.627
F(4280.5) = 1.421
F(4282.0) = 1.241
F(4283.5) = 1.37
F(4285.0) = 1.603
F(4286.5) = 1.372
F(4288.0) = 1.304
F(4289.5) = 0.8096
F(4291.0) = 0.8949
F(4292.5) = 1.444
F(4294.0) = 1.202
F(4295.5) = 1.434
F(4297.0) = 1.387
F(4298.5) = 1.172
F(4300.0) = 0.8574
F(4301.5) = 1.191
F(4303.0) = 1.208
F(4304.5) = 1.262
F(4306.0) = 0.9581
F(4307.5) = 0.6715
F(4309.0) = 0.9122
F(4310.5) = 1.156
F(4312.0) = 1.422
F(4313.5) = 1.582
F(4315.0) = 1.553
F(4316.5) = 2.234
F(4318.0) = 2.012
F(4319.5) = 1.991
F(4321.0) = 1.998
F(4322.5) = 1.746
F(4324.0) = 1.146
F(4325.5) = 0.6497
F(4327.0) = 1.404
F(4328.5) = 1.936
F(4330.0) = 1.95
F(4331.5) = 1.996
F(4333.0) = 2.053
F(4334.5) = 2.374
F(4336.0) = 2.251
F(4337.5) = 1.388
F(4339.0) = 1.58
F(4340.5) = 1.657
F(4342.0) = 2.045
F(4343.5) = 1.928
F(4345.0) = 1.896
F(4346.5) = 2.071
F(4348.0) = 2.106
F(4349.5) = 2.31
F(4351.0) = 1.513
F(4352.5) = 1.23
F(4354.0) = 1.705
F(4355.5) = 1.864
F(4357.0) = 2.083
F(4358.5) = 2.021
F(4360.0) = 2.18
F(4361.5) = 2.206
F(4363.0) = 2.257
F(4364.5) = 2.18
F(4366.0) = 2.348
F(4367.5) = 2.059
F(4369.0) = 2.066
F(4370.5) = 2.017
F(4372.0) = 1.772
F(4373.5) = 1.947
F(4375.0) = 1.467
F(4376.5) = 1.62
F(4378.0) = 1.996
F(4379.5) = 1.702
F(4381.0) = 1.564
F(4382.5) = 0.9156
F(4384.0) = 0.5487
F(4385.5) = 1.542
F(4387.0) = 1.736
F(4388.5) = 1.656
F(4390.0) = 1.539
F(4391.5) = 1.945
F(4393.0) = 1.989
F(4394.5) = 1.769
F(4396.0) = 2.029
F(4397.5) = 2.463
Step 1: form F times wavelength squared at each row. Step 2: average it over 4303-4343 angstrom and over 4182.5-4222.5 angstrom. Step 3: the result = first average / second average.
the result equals 1.3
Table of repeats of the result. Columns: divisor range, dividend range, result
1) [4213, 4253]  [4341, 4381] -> 1.79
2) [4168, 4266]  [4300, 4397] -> 1.45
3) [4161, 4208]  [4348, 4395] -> 1.46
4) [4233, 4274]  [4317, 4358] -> 1.50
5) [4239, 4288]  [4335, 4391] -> 1.46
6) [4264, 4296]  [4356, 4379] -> 1.64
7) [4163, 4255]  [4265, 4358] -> 1.26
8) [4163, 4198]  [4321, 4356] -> 1.41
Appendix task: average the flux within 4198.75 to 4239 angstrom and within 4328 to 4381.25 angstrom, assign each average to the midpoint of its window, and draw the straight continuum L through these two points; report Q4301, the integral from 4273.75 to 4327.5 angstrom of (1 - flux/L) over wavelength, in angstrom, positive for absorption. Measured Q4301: 10.0 angstrom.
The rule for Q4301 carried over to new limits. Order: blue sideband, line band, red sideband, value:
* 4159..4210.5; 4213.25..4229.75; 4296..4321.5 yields 4.7 angstrom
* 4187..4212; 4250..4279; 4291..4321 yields 3.3 angstrom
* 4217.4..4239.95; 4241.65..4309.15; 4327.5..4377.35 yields 3.6 angstrom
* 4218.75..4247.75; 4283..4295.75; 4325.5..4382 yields 1.8 angstrom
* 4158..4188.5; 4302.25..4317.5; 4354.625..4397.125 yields 3.4 angstrom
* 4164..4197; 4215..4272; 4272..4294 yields 4.6 angstrom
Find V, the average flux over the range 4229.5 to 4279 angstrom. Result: 1.24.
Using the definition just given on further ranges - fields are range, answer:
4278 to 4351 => 1.54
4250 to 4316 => 1.22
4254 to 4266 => 1.29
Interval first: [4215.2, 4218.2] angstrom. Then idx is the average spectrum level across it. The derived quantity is 1.29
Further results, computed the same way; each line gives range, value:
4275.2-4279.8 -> 1.42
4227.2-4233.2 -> 0.805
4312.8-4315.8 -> 1.58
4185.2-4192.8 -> 1.27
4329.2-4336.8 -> 2.12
